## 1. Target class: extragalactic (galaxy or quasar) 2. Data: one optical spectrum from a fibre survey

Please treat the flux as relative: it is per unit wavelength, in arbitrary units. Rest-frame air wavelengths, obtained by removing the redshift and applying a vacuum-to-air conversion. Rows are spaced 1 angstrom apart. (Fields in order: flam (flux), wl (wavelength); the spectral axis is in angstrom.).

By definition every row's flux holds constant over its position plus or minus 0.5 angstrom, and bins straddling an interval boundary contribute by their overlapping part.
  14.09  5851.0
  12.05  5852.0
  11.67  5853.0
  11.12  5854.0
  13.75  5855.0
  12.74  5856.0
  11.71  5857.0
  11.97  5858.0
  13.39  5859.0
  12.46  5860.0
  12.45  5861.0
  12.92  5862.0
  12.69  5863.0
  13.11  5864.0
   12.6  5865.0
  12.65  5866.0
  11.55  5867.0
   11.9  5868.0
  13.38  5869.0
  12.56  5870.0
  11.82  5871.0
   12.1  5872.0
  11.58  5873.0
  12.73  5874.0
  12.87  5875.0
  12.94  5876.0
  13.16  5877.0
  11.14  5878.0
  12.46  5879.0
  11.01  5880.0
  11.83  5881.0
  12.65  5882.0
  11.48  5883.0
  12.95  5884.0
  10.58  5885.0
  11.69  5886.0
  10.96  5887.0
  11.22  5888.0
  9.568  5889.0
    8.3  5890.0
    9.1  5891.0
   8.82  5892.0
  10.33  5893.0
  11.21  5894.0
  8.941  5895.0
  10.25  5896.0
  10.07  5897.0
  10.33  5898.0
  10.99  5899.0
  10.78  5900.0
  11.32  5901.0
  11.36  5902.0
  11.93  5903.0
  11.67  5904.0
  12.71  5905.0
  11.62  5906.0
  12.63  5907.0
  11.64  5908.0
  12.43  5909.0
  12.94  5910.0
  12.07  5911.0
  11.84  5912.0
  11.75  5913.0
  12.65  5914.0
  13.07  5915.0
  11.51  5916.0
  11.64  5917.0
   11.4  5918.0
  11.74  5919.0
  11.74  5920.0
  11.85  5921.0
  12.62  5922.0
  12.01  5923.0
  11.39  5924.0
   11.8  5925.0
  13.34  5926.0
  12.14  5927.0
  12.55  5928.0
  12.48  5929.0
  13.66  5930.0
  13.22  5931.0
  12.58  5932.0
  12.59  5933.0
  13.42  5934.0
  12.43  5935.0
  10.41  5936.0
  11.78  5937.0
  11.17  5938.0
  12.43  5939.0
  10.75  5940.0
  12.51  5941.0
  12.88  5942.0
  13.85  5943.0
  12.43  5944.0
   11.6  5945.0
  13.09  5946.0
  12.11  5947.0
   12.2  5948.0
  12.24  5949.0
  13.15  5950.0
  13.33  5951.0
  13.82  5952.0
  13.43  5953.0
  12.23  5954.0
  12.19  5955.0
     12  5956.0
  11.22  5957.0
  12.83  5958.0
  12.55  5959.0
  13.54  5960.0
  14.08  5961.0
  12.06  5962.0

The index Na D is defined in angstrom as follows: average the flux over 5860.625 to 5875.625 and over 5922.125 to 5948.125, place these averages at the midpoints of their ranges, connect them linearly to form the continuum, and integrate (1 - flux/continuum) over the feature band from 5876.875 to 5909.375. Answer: 3.5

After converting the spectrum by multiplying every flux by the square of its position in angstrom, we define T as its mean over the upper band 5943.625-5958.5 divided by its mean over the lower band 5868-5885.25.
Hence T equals 1.05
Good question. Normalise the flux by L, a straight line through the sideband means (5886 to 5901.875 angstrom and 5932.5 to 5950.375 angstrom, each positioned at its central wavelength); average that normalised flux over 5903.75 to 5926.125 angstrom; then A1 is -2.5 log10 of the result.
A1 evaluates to -0.09 mag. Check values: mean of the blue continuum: 10.2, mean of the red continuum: 12.3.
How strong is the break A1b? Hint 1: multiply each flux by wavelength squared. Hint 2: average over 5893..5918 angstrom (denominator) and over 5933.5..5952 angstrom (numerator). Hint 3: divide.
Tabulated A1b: 1.1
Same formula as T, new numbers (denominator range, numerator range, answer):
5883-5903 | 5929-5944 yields 1.20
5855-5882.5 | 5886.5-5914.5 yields 0.90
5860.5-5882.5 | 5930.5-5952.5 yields 1.03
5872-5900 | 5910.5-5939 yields 1.11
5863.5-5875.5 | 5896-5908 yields 0.93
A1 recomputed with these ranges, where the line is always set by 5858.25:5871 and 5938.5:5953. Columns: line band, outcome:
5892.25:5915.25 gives 0.10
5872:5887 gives 0.05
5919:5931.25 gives 0.02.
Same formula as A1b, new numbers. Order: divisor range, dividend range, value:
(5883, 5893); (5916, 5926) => 1.15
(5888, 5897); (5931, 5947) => 1.29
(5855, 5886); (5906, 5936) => 1.01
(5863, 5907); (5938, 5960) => 1.11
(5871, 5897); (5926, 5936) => 1.15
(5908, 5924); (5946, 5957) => 1.06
